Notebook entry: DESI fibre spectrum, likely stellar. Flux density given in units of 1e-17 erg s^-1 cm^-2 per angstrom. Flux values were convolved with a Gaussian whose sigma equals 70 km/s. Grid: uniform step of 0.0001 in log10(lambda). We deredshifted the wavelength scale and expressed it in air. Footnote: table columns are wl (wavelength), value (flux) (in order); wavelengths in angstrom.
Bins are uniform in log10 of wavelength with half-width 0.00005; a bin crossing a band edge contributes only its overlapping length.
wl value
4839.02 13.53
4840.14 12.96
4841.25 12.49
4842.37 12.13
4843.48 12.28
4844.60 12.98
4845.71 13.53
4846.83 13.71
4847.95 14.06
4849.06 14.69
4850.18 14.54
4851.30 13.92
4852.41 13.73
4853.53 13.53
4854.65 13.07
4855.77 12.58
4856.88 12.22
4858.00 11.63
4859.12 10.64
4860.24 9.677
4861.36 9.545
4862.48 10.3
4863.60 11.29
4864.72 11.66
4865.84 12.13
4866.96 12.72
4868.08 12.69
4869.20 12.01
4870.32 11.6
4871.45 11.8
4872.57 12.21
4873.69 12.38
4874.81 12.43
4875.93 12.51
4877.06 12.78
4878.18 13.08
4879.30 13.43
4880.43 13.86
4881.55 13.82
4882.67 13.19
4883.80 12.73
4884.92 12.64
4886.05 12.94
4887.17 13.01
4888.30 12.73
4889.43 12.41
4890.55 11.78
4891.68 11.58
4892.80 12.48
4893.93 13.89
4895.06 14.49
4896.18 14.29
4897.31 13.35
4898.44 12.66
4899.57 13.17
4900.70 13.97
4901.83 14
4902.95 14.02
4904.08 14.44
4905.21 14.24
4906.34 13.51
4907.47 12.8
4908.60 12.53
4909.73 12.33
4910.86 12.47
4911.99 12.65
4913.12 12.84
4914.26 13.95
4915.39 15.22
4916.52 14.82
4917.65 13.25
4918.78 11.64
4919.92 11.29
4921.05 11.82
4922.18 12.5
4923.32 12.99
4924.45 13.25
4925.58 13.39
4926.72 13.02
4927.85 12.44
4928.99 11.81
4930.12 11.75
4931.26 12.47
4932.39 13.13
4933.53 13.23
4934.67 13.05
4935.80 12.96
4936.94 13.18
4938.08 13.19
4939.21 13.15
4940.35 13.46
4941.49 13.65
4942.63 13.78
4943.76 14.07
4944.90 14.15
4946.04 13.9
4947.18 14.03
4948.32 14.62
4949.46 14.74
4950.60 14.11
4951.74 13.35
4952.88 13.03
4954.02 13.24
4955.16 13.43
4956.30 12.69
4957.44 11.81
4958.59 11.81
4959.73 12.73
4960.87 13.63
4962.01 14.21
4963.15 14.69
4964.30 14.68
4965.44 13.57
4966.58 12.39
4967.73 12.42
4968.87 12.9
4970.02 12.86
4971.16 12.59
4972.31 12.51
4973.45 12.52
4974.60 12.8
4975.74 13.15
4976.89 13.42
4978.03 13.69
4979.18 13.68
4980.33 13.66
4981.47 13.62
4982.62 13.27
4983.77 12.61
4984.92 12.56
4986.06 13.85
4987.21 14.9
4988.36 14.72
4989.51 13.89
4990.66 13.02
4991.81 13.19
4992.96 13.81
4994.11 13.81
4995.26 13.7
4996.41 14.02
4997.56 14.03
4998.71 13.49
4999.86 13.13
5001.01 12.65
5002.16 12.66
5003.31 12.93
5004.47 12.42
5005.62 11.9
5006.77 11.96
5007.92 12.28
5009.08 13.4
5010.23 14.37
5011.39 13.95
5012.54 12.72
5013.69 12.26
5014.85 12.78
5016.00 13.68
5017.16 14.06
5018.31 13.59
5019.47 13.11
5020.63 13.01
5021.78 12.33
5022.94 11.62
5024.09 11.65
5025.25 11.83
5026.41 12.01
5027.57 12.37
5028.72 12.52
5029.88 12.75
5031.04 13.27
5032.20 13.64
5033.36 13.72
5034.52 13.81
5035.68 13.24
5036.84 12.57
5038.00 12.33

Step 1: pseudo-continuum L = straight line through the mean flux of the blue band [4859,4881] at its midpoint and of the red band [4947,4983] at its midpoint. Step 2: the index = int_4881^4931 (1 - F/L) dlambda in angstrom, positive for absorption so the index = -2.32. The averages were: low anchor 12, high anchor 13.3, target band 13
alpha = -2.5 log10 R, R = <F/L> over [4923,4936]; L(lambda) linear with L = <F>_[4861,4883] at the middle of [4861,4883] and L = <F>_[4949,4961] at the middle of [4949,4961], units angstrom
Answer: 0.01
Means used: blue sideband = 12.3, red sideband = 13.1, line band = 12.8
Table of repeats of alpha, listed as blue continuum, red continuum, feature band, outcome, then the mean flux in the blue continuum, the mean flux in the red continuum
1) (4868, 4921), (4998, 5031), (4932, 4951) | -0.06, 13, 12.8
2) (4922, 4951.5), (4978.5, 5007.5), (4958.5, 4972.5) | 0.01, 13.3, 13.3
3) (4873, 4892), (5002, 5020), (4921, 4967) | -0.03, 12.8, 13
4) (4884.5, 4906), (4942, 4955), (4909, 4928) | 0.05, 13.3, 13.9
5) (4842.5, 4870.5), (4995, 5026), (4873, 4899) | -0.04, 12.4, 12.9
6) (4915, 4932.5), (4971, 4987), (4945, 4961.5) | -0.03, 12.8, 13.2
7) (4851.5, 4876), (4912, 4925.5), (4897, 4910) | -0.06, 11.9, 13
